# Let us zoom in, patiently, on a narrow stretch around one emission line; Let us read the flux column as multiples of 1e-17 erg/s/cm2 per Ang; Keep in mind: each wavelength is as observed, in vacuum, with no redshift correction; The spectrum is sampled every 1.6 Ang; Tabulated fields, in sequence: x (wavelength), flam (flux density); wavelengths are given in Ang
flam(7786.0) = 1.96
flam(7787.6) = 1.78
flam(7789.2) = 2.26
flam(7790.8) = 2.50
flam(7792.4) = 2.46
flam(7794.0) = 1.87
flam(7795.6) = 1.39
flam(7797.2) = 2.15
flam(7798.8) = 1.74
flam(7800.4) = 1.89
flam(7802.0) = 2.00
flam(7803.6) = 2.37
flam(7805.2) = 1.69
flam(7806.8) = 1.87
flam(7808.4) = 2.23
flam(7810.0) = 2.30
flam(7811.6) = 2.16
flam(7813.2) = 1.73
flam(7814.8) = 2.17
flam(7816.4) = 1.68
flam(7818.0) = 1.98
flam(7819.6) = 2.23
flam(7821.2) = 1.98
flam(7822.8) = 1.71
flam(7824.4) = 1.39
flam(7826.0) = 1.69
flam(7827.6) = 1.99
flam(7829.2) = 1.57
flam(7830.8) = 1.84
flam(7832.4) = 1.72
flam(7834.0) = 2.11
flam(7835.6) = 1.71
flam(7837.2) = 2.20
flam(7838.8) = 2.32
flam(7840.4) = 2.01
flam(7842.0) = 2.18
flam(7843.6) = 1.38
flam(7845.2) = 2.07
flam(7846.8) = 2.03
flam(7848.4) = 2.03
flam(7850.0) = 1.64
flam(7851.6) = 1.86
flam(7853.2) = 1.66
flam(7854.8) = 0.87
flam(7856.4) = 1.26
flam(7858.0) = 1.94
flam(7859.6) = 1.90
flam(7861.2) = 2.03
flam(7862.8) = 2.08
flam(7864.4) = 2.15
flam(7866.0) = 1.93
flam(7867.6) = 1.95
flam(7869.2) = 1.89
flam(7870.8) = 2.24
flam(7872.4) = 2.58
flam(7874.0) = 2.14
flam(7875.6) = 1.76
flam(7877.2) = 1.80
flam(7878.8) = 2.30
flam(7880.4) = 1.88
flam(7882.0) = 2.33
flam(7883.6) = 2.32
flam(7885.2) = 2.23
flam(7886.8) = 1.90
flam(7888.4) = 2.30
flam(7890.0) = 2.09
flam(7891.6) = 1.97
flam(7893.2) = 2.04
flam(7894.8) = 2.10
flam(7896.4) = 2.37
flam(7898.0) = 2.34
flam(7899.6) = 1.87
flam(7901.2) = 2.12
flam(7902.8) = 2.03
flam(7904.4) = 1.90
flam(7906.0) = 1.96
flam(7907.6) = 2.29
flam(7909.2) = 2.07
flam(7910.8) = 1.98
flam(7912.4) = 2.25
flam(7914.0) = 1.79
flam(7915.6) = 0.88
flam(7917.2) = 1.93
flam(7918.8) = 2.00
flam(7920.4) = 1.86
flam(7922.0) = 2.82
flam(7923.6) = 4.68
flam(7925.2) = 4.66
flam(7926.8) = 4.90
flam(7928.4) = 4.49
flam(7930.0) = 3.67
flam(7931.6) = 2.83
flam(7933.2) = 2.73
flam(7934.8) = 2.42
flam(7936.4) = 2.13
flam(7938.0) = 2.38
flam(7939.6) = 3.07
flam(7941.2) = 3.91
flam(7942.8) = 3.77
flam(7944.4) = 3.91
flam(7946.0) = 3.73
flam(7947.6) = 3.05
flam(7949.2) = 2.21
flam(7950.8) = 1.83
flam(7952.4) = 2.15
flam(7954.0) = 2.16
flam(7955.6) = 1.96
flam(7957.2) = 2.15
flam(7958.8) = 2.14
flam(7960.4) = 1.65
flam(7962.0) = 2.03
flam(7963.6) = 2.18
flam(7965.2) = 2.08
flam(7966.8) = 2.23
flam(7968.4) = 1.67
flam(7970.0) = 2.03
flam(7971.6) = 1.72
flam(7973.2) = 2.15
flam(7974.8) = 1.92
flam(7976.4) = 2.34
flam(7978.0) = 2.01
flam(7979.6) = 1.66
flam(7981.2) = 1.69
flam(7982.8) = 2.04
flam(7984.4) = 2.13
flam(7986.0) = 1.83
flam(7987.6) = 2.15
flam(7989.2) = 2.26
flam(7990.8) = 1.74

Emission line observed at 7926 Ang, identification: [S II] 6716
